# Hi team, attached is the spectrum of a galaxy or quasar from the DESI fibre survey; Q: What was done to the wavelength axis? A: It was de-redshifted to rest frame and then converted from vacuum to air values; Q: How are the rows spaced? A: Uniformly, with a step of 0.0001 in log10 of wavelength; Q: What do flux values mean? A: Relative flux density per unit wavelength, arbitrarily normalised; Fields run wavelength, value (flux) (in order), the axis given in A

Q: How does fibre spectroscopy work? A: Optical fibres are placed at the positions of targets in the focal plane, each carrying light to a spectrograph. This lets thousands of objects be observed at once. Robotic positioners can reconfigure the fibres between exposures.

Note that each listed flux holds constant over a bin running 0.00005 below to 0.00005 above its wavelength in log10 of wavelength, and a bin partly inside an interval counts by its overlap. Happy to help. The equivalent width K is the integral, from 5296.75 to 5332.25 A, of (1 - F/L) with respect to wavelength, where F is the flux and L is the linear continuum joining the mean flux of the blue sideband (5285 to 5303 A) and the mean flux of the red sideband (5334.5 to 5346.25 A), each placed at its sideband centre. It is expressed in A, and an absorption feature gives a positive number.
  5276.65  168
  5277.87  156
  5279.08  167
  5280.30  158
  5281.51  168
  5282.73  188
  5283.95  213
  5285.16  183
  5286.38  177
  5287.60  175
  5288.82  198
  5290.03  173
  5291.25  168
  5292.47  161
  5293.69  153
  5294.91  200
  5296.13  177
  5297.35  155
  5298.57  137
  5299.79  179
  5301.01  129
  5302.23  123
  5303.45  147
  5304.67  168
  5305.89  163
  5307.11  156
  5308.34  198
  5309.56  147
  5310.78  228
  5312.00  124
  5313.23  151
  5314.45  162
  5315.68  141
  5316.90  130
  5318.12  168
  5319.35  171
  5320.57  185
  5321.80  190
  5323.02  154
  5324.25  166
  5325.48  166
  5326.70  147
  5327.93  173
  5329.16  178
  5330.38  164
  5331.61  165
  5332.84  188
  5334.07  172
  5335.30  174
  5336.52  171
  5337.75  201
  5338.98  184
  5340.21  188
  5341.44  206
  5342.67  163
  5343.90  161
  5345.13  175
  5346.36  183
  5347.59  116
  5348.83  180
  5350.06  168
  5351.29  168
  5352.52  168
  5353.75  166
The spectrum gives 2.3 A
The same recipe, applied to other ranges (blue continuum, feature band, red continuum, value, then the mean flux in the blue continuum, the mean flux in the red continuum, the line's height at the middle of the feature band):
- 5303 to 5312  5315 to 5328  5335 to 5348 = 0.7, 170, 176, 172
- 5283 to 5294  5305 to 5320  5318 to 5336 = 1.0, 179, 171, 174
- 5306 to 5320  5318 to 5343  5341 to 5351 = -1.5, 162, 168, 165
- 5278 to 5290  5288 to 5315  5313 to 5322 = 1.0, 180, 161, 170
